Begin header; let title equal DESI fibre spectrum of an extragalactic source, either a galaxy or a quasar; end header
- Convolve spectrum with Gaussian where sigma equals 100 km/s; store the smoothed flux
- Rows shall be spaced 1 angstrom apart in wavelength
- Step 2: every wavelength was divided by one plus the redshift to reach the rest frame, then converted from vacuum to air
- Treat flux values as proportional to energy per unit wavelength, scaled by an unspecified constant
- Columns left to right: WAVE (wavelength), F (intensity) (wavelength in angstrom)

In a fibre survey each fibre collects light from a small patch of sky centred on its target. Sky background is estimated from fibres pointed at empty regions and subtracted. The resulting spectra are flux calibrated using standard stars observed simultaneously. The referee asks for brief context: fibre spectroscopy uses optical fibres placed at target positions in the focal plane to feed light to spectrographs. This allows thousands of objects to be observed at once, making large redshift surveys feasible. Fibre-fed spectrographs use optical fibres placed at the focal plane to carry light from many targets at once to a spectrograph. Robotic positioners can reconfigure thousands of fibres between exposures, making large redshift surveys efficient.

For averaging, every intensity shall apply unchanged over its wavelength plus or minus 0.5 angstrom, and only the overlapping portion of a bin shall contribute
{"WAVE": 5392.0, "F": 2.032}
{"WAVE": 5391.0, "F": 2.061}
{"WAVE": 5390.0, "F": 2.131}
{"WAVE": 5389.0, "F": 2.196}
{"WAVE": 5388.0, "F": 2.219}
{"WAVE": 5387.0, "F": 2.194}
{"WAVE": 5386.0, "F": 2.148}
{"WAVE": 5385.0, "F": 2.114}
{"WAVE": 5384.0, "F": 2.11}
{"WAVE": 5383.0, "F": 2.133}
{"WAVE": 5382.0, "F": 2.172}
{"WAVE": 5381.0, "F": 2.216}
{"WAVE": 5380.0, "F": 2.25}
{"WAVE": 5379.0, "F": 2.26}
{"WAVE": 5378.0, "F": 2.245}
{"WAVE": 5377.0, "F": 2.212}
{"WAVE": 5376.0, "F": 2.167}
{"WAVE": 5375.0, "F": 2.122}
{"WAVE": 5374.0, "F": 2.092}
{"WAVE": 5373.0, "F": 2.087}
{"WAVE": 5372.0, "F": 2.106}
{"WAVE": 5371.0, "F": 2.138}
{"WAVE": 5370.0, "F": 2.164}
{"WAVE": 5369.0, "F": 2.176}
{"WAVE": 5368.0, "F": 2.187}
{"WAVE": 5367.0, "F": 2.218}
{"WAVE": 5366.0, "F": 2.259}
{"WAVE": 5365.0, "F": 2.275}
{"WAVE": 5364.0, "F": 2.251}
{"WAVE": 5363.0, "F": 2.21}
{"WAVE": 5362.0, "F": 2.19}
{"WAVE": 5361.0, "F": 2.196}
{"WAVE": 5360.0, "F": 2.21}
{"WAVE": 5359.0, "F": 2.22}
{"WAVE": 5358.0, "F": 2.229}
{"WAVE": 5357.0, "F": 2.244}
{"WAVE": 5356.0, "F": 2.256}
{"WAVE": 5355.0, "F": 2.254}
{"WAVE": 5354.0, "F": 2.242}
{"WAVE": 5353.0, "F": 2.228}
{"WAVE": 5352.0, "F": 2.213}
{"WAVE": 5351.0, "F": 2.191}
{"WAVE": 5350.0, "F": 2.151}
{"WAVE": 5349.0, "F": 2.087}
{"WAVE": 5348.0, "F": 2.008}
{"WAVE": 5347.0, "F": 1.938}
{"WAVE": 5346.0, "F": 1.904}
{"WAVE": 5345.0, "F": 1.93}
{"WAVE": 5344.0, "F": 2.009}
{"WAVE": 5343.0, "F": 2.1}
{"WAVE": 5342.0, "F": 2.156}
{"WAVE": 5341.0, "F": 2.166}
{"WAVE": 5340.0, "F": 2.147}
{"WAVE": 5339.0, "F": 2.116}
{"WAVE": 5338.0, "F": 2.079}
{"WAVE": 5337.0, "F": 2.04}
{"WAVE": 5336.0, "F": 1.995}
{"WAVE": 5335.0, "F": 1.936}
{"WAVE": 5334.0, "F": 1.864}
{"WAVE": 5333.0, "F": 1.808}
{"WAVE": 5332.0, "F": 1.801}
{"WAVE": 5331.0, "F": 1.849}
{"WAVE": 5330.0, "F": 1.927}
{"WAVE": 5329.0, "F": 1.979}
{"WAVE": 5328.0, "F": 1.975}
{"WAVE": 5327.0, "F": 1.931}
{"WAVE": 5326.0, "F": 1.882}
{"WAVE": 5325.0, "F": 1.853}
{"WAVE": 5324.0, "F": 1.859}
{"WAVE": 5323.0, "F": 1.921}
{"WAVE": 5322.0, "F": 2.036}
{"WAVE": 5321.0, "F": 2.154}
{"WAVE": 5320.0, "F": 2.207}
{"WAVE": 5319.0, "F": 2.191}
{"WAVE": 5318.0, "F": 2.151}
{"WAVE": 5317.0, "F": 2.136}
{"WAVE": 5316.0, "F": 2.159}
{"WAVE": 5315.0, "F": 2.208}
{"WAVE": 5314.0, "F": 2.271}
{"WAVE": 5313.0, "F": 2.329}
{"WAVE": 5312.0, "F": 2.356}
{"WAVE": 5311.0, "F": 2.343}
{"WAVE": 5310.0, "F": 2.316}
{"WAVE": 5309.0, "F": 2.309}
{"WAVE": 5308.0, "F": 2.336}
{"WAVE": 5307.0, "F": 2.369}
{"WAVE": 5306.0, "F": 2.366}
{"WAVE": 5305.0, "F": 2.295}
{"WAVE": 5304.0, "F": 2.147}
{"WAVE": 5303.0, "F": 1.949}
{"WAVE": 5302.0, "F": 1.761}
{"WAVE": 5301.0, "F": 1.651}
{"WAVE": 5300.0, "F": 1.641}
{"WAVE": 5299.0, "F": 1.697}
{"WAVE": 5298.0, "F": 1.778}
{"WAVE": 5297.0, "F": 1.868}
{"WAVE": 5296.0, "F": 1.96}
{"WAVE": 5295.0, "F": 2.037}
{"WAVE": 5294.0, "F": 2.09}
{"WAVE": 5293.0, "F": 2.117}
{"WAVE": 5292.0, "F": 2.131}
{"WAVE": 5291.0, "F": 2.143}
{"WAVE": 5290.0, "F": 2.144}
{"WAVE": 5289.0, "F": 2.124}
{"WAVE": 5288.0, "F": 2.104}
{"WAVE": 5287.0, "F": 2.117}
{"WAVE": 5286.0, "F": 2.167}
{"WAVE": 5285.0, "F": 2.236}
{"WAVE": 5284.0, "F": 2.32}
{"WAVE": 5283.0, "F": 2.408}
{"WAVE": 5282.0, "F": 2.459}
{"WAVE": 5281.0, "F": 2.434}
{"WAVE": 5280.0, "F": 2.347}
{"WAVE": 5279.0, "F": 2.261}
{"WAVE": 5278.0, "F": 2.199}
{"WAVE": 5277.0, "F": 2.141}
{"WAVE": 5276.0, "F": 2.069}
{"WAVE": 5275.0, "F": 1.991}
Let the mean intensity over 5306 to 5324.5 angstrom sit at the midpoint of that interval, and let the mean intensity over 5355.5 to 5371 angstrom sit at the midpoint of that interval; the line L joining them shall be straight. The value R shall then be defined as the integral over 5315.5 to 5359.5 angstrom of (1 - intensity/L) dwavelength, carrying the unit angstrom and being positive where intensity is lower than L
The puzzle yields 3.1 angstrom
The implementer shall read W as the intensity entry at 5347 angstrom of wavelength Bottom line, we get 1.938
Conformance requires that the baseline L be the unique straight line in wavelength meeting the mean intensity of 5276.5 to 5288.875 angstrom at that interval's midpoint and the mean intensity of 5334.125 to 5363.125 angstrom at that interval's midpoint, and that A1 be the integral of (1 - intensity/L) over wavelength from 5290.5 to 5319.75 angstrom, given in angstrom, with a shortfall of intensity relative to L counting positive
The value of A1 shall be 1.4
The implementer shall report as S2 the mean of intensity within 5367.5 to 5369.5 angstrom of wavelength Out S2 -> 2.18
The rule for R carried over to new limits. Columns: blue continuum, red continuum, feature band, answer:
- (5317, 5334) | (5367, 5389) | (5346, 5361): -0.65 angstrom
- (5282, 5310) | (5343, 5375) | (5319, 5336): 1.43 angstrom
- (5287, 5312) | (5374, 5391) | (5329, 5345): 0.94 angstrom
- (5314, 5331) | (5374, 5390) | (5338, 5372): -0.68 angstrom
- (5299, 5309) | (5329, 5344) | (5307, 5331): -1.12 angstrom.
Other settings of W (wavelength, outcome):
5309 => 2.309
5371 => 2.138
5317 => 2.136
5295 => 2.037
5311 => 2.343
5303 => 1.949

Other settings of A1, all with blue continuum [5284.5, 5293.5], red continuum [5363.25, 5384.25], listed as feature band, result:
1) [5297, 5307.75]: 0.9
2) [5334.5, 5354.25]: 0.8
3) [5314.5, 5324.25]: 0.2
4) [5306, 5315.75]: -0.7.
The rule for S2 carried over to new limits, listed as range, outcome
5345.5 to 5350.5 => 2.02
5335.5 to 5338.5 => 2.04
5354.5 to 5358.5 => 2.25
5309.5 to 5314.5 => 2.32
